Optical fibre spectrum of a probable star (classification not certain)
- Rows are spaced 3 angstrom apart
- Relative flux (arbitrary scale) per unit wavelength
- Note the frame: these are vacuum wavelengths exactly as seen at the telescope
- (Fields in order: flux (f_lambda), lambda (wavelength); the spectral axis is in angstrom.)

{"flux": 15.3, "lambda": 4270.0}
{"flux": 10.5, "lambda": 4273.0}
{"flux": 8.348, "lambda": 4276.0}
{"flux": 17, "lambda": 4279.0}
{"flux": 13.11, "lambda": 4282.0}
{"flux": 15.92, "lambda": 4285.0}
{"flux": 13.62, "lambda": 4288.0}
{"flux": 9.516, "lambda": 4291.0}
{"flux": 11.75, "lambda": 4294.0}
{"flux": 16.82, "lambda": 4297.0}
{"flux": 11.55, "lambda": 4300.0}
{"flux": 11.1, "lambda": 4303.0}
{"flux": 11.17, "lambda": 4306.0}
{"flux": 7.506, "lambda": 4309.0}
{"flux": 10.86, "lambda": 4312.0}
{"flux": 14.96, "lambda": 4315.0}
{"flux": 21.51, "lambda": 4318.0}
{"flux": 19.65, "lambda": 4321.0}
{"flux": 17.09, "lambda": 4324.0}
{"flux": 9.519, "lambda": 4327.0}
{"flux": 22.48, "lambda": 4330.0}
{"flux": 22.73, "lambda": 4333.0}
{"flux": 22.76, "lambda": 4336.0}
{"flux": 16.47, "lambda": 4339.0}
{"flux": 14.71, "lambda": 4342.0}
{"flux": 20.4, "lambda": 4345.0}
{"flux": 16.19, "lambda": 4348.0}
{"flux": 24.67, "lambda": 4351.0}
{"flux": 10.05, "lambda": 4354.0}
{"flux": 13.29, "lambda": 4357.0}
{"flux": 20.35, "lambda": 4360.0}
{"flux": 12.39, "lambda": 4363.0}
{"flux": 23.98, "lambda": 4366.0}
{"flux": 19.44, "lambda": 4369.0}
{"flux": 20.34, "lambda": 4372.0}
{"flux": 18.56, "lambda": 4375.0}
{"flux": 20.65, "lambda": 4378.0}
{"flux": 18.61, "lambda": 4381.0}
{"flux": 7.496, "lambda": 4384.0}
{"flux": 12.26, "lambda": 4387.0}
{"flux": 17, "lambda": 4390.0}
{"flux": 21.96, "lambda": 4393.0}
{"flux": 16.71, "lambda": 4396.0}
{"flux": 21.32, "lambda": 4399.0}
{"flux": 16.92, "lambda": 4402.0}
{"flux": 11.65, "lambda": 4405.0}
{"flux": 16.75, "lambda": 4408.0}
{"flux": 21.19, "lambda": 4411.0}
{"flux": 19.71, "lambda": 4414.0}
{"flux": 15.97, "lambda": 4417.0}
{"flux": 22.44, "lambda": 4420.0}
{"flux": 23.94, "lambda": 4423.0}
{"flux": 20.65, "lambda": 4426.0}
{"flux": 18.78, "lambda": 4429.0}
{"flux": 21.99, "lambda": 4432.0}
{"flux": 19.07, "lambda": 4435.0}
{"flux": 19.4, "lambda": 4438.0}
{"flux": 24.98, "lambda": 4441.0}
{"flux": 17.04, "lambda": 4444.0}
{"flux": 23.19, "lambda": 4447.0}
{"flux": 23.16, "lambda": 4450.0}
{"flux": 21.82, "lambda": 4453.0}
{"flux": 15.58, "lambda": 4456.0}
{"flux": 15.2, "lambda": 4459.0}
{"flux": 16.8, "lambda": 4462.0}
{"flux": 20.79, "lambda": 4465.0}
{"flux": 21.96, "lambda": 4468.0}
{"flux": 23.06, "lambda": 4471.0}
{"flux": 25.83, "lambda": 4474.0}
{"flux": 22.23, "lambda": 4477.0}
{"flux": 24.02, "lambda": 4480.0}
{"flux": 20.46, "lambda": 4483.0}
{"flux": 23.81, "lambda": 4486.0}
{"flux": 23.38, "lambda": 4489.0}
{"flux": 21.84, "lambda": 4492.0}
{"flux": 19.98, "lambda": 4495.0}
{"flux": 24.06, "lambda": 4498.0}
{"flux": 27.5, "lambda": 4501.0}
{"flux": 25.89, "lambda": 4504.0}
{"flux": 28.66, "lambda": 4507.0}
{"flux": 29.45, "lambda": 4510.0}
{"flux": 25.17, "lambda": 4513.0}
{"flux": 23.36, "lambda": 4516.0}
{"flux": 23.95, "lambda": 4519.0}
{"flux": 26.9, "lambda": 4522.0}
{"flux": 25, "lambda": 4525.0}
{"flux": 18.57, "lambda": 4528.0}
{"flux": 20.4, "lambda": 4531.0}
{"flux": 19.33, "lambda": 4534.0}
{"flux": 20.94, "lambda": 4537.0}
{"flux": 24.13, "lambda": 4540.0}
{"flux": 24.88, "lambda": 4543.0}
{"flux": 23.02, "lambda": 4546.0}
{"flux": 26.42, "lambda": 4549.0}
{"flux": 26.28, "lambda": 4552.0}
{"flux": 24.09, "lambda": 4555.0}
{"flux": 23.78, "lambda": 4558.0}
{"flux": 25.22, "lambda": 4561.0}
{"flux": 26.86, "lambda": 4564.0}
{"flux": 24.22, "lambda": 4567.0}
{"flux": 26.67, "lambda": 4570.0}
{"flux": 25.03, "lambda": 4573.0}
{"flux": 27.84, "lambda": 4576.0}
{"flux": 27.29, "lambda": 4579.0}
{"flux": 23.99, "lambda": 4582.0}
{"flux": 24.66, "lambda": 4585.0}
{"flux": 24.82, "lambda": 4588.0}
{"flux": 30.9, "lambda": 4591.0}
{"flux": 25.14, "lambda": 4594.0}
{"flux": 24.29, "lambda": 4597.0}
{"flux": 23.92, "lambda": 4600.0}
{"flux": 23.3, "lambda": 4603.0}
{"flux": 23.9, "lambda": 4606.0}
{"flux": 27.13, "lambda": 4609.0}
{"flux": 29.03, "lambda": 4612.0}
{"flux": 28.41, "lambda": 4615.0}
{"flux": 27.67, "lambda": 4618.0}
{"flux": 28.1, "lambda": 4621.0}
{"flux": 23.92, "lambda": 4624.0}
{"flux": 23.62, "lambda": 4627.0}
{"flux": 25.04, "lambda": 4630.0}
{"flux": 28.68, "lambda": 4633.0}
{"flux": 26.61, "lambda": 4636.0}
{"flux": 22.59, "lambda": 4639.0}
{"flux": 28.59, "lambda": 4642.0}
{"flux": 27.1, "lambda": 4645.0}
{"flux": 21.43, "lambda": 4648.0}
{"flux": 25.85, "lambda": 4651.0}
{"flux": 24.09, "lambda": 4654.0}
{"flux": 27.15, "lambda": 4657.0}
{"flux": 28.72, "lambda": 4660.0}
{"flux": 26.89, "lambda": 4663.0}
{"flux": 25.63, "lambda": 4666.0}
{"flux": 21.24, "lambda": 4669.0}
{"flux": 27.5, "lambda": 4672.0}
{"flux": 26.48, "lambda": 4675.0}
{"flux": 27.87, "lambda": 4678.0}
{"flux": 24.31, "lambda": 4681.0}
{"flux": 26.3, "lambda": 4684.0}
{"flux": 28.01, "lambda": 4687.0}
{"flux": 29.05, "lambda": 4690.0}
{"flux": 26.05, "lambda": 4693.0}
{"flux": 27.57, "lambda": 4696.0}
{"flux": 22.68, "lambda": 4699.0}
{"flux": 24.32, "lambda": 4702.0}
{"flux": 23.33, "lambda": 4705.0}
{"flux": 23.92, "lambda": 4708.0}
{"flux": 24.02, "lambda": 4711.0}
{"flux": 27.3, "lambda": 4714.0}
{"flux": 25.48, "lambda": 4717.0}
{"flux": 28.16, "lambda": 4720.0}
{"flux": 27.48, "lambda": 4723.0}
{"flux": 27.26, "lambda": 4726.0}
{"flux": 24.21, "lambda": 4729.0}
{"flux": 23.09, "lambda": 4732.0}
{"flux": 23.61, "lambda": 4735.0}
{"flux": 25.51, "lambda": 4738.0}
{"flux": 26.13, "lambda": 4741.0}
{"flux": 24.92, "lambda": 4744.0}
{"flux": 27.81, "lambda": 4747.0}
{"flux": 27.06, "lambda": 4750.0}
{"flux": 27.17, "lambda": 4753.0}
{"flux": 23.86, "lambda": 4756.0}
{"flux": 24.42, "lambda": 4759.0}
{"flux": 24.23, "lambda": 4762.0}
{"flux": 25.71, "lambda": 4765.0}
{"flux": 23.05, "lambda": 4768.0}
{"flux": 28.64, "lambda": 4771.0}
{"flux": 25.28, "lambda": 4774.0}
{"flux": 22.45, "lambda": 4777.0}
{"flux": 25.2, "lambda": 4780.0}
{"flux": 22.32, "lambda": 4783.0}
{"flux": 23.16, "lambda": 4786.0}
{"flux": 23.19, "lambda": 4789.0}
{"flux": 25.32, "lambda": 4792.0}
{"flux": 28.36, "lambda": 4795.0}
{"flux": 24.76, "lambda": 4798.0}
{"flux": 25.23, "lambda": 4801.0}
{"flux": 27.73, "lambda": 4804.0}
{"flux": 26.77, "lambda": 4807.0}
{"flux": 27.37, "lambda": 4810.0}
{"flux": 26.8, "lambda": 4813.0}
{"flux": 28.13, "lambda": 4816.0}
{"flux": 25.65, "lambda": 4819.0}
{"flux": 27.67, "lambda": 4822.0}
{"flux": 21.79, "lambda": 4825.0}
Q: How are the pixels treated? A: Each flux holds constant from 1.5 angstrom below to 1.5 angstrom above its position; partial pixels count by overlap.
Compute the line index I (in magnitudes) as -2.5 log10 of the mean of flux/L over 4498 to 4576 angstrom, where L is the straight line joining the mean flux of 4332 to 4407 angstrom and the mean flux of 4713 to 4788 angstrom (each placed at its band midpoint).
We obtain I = -0.18 mag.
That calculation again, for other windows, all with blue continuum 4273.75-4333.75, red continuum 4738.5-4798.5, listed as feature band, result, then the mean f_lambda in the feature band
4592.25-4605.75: -0.15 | 24.3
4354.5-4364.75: 0.03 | 15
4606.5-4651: -0.20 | 26.2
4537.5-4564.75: -0.23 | 24.8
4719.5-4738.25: -0.06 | 25.5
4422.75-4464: -0.15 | 20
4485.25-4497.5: -0.20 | 22.3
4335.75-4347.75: -0.19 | 17.9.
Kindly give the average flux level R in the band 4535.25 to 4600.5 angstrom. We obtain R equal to 25.2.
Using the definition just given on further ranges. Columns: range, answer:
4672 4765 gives 25.7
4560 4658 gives 25.8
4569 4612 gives 25.7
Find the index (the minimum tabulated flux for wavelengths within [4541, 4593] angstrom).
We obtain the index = 23.02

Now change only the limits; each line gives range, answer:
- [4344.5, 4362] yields 10.05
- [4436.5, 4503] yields 15.2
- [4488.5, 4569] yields 18.57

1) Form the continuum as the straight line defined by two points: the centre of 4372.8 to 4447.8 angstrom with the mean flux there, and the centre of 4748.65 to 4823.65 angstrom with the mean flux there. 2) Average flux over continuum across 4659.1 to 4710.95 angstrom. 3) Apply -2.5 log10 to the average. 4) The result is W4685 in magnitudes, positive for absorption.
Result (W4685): -0.09 mag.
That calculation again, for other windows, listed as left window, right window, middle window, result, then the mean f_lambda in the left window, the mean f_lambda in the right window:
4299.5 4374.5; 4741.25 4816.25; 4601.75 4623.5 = -0.200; 16.7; 25.5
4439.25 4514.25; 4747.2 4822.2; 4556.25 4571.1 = -0.082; 22.6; 25.6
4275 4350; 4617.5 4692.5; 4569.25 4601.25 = -0.088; 15.2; 26.1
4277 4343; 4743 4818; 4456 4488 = -0.136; 15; 25.6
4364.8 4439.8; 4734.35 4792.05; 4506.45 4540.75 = -0.142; 18.7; 25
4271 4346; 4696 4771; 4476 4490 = -0.190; 14.8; 25.3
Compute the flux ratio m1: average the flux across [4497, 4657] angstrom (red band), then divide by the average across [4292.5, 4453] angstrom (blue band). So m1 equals 1.4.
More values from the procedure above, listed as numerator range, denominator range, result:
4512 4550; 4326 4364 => 1.32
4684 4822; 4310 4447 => 1.41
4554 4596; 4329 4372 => 1.39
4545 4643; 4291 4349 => 1.65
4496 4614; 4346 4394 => 1.45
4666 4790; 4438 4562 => 1.11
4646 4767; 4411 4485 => 1.23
